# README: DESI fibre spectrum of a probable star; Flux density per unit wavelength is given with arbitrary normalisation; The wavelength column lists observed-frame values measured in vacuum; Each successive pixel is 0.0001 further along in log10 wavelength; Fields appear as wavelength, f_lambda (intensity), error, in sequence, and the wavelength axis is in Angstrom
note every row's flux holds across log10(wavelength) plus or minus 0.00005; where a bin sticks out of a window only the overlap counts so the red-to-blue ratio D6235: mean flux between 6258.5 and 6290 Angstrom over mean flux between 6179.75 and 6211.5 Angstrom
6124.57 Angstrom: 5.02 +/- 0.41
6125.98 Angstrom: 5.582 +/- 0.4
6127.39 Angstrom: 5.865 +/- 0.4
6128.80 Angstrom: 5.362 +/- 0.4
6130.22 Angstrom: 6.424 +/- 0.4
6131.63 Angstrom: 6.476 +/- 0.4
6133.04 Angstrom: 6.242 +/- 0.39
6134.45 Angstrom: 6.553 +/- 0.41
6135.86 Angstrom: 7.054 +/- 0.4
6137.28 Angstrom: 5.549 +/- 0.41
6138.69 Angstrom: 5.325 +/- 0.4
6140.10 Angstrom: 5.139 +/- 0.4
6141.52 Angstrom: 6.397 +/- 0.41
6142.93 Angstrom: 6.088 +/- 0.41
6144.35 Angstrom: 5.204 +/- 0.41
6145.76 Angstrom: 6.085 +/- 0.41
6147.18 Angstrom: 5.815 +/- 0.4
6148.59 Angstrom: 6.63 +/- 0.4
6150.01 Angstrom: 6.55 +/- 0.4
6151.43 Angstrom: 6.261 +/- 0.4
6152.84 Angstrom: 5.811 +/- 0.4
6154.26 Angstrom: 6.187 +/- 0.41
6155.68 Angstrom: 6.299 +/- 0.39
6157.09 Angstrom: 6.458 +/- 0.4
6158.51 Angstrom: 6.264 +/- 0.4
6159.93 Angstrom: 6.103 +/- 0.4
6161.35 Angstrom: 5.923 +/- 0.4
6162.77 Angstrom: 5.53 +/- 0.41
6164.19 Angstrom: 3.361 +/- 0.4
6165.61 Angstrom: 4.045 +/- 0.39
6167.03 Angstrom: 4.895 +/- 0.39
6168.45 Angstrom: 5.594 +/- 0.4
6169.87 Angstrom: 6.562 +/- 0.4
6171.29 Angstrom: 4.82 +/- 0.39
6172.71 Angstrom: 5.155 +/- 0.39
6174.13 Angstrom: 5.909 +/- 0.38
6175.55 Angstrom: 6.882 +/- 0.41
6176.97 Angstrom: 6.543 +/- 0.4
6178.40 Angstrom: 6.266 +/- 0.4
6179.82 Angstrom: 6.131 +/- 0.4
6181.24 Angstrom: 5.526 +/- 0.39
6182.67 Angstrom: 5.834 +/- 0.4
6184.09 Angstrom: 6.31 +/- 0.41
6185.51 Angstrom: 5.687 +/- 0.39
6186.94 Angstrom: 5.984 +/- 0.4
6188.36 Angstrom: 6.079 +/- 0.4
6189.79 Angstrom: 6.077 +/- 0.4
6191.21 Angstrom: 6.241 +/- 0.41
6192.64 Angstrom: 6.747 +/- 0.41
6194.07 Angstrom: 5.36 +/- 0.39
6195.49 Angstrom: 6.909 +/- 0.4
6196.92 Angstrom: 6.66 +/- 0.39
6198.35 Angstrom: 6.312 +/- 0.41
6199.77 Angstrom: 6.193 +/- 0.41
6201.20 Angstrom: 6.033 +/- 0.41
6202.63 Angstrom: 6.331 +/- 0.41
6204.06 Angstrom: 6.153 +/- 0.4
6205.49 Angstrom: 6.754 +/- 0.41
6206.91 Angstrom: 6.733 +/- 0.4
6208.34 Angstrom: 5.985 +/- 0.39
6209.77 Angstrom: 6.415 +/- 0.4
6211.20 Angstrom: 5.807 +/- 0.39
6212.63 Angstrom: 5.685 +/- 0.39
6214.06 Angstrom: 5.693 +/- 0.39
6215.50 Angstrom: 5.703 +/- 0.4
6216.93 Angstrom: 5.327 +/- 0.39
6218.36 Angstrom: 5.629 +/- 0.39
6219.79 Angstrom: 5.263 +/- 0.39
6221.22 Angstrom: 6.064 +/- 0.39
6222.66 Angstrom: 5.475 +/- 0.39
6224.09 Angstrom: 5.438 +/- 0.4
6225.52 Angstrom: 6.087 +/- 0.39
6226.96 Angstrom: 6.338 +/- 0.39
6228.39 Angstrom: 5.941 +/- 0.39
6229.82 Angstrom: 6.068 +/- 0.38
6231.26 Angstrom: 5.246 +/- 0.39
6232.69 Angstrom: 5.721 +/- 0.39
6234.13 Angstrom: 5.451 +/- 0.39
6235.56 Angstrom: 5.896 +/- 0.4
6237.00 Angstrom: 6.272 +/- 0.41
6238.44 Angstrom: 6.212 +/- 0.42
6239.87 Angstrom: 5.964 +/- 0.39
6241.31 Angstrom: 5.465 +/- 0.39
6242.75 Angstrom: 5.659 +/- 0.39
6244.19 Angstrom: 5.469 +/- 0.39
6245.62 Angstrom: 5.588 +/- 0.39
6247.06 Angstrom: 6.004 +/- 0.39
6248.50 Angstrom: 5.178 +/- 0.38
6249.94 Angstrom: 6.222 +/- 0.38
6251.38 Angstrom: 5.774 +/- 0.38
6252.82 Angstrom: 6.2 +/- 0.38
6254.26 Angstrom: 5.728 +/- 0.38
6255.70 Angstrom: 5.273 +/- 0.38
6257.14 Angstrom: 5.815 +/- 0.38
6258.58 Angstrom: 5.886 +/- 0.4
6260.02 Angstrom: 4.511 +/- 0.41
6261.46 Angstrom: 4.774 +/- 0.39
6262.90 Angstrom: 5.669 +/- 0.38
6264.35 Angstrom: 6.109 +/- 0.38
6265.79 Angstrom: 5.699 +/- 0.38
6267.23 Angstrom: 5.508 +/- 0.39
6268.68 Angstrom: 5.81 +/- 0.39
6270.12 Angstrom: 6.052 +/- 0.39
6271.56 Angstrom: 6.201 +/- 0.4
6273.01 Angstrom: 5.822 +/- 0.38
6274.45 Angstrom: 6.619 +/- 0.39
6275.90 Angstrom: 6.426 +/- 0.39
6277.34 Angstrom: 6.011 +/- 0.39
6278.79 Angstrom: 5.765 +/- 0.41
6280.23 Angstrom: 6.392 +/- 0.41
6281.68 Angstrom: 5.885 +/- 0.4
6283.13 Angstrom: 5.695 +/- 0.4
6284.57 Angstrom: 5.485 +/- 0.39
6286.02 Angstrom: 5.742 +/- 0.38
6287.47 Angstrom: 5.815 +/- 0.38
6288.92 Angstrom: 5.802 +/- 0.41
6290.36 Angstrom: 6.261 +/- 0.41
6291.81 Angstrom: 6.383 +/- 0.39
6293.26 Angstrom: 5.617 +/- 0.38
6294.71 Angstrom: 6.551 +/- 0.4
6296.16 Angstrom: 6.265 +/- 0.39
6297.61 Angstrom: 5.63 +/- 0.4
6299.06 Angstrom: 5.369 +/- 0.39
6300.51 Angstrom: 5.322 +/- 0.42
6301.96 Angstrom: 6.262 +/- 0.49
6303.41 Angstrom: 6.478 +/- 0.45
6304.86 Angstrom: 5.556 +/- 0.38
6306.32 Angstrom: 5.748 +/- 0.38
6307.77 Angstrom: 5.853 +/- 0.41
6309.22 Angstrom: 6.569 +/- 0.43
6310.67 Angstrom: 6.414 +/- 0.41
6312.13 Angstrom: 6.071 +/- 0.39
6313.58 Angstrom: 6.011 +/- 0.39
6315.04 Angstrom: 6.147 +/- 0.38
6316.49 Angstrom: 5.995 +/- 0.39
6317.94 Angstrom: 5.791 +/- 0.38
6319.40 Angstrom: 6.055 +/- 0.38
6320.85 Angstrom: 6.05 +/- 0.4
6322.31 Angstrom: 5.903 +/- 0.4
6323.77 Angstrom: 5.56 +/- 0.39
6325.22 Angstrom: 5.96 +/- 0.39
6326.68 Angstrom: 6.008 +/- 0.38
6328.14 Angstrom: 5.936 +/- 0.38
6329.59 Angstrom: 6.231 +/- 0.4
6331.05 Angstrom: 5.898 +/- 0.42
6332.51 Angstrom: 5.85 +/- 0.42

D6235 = 0.9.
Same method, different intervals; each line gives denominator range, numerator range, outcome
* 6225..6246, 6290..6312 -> 1.03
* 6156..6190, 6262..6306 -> 1.03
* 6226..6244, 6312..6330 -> 1.02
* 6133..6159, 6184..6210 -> 1.03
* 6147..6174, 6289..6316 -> 1.06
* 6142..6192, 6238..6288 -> 0.99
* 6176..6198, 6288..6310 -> 0.97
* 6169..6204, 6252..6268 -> 0.91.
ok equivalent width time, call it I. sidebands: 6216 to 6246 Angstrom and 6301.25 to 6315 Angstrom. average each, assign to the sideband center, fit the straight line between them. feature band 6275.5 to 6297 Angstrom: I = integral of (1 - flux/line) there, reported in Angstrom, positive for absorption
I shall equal 0.0 Angstrom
